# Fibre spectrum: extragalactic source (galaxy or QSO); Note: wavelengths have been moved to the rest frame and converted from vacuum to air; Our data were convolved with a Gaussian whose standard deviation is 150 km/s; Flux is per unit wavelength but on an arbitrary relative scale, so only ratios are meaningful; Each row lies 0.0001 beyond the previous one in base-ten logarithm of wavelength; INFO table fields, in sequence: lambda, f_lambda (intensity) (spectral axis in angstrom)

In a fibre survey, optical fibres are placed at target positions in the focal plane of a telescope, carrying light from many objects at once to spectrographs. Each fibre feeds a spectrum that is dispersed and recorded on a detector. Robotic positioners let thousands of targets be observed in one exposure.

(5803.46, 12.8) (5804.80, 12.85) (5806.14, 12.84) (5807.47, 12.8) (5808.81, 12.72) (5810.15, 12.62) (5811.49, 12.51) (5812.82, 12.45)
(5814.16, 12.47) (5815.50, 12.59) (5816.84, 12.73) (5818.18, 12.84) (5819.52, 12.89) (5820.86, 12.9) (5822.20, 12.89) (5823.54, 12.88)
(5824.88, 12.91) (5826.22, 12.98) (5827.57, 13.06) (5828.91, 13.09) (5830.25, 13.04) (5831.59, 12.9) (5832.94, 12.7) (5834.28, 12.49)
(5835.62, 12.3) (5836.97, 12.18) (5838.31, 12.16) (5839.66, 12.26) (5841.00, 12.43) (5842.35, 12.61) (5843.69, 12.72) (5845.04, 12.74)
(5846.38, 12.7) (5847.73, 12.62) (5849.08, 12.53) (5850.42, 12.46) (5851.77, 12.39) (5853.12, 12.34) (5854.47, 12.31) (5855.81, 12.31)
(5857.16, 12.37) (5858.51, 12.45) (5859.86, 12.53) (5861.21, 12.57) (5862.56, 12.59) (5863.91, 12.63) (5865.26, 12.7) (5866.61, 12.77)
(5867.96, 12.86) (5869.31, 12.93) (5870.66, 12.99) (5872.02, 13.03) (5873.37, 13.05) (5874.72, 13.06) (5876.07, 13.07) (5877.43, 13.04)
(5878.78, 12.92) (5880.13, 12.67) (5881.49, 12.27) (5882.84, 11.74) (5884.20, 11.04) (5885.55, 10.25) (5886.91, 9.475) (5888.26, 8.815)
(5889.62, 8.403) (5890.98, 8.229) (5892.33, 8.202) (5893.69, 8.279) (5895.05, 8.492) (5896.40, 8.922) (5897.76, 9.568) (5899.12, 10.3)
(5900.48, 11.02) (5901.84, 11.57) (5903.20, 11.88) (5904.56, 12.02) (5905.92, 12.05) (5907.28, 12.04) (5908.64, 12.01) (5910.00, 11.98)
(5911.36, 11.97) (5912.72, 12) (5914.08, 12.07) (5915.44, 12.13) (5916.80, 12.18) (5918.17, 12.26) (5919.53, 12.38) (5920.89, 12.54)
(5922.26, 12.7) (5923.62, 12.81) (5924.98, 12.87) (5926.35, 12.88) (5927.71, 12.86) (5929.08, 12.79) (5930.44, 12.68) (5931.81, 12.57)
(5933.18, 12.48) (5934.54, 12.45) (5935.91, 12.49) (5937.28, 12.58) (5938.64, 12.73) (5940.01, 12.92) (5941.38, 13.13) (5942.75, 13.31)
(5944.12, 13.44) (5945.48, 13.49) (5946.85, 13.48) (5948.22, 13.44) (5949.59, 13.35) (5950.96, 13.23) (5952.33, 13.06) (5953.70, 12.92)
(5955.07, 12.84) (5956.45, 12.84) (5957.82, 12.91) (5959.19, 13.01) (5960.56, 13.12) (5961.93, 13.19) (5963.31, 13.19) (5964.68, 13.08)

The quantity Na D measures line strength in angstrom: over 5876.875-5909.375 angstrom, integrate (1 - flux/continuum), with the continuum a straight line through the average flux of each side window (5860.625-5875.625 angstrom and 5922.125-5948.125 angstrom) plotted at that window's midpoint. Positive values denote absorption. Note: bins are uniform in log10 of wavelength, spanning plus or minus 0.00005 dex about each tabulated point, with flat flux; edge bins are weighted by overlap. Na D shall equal 5.65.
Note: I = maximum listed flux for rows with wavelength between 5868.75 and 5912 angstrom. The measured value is 13.07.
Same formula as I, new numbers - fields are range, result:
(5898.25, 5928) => 12.88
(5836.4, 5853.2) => 12.74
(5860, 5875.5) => 13.06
